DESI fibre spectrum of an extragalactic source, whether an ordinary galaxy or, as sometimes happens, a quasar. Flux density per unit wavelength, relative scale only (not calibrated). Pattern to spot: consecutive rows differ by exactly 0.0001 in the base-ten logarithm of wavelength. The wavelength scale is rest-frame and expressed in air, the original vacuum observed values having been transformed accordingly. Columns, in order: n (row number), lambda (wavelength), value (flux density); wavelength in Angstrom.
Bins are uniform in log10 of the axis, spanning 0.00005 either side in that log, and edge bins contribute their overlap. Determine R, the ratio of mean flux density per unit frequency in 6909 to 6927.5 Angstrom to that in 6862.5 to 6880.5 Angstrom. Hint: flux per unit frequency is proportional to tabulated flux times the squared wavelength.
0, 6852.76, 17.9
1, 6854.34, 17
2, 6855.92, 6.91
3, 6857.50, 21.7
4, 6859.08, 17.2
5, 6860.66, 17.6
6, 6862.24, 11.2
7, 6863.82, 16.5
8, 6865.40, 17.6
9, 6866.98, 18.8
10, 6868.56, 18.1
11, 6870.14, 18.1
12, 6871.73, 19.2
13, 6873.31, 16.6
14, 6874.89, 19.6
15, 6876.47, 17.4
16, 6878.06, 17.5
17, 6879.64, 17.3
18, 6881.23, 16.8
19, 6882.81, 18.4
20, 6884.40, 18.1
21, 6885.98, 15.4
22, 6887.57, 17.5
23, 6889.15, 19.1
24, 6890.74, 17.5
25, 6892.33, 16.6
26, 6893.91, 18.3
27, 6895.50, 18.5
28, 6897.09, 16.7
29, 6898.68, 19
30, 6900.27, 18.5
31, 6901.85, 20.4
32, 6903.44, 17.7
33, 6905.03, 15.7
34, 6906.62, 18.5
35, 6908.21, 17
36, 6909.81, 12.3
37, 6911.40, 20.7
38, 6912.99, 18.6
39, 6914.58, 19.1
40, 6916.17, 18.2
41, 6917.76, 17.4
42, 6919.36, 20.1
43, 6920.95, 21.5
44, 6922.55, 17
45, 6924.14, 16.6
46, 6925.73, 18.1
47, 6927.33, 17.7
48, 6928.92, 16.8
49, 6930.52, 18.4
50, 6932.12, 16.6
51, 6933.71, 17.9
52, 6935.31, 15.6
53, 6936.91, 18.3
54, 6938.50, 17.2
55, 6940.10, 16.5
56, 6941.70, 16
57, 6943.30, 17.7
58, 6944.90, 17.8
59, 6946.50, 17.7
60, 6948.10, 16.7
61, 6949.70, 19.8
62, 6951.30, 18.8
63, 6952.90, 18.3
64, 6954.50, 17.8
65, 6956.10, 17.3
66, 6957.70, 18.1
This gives 1.04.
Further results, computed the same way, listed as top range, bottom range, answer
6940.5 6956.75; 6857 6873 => 1.04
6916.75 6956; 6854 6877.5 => 1.07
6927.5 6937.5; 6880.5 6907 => 0.98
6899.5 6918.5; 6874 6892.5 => 1.02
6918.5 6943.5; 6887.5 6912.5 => 1.00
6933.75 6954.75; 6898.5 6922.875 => 0.97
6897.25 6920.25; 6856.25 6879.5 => 1.05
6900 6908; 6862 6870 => 1.08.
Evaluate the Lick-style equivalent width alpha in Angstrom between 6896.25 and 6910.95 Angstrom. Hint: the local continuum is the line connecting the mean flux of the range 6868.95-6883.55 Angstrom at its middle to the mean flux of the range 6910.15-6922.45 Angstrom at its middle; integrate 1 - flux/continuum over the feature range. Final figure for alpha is 1.0 Angstrom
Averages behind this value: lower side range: 17.9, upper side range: 19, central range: 17.4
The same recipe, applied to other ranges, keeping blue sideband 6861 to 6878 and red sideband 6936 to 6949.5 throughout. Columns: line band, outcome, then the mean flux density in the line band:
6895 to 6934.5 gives -1.4 Angstrom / 18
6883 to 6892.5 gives -0.1 Angstrom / 17.5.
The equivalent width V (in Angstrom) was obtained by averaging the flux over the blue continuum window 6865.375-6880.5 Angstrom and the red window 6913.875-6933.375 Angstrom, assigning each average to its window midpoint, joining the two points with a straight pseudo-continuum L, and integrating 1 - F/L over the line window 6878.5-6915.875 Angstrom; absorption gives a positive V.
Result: 0.7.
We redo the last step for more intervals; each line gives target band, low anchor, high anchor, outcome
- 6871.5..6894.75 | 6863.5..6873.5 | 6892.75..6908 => 0.48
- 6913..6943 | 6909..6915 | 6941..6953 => -0.09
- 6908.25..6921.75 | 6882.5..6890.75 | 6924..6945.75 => -0.78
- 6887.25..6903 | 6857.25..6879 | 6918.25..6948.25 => -0.58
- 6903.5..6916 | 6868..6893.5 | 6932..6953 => 0.10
